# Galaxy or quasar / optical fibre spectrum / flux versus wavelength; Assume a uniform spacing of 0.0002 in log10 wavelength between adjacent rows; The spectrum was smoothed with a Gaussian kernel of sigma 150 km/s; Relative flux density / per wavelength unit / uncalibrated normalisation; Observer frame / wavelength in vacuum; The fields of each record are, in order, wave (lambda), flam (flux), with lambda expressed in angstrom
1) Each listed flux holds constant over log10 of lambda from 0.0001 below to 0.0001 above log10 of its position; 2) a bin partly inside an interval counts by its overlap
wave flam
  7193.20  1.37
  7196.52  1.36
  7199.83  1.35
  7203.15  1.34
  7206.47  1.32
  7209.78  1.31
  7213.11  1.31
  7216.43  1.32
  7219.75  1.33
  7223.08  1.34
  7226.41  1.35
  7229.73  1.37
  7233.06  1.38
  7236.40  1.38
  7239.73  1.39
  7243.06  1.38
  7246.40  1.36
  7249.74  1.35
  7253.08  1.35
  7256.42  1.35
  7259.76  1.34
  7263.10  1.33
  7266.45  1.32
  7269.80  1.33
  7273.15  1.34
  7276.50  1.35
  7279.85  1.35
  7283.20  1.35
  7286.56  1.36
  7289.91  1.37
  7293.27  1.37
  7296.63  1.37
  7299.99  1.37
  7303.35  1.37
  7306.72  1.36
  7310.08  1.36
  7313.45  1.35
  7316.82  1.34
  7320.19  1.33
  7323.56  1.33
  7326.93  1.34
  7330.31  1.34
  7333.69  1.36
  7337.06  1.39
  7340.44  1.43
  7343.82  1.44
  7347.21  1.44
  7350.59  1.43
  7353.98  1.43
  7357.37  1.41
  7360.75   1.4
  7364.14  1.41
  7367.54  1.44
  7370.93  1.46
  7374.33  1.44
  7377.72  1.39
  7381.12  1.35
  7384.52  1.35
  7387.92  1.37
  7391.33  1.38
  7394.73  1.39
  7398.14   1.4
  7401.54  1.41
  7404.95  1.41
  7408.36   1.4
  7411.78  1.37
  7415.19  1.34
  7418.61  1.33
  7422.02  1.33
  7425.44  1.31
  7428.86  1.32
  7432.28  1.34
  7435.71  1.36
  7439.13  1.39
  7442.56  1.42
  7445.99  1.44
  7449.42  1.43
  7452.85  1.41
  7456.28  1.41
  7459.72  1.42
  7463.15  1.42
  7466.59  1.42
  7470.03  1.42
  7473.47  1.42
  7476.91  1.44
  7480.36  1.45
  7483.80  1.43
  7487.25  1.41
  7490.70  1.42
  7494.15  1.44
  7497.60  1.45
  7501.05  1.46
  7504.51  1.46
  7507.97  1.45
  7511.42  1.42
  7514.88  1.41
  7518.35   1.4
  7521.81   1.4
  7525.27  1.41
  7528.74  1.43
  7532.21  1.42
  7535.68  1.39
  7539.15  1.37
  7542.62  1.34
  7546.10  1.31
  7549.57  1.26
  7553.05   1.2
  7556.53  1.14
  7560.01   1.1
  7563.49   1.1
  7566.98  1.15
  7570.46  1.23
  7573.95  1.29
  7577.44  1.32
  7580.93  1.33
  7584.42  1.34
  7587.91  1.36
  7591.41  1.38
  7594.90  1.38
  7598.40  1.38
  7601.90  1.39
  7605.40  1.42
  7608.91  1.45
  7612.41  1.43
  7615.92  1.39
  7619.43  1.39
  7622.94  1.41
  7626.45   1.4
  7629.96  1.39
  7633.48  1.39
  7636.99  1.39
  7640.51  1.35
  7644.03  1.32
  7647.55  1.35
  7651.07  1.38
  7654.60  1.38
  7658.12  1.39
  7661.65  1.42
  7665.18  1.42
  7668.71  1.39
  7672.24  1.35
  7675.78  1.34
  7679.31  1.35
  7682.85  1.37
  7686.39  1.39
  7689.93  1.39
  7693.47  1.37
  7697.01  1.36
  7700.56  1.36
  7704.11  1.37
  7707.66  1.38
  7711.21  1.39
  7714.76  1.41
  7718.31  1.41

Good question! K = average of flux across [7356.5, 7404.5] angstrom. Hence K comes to 1.4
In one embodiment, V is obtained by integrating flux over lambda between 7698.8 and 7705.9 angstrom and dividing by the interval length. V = 1.36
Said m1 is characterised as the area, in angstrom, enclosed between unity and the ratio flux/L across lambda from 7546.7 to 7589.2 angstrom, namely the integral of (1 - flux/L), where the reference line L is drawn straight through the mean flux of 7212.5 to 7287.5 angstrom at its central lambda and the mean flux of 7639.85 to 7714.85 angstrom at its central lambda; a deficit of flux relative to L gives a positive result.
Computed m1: 4.1 angstrom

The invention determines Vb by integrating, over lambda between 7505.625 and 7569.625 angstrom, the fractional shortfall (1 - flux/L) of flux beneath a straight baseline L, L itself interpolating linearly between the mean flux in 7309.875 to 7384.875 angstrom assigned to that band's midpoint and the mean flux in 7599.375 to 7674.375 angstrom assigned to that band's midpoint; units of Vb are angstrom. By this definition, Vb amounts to 3.4 angstrom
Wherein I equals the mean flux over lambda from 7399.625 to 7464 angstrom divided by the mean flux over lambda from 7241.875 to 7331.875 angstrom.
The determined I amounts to 1.0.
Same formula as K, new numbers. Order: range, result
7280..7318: 1.36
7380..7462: 1.38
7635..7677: 1.37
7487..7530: 1.43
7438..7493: 1.42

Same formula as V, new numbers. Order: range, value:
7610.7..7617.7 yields 1.41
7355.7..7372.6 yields 1.42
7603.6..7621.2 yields 1.42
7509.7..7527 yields 1.41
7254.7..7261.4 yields 1.35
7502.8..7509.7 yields 1.46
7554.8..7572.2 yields 1.14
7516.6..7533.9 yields 1.41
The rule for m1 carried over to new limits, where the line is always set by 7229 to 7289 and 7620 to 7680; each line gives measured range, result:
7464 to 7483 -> -0.86 angstrom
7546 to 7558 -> 1.35 angstrom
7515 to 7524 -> -0.21 angstrom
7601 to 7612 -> -0.38 angstrom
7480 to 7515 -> -1.74 angstrom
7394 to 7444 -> -0.11 angstrom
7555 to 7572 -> 2.85 angstrom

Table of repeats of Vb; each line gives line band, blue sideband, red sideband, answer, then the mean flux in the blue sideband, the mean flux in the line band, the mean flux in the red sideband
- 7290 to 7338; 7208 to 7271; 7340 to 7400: 0.9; 1.35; 1.36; 1.41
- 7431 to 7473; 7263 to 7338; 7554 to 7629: -2.2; 1.35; 1.41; 1.32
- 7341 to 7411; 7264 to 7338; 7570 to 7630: -2.6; 1.35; 1.41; 1.37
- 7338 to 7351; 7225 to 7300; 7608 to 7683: -0.7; 1.36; 1.43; 1.38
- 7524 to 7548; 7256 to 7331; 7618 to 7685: -0.2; 1.35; 1.38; 1.38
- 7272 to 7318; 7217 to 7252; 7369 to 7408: 0.6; 1.36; 1.36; 1.4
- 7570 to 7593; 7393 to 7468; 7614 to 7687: 0.9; 1.38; 1.33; 1.38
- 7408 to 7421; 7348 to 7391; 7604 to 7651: 0.5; 1.41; 1.35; 1.39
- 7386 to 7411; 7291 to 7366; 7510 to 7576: -0.7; 1.38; 1.39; 1.3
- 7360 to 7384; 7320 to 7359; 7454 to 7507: -0.2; 1.39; 1.41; 1.43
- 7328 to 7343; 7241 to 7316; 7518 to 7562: -0.4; 1.35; 1.38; 1.32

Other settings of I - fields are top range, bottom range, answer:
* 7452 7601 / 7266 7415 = 0.99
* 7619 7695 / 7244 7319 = 1.02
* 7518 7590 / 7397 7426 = 0.95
